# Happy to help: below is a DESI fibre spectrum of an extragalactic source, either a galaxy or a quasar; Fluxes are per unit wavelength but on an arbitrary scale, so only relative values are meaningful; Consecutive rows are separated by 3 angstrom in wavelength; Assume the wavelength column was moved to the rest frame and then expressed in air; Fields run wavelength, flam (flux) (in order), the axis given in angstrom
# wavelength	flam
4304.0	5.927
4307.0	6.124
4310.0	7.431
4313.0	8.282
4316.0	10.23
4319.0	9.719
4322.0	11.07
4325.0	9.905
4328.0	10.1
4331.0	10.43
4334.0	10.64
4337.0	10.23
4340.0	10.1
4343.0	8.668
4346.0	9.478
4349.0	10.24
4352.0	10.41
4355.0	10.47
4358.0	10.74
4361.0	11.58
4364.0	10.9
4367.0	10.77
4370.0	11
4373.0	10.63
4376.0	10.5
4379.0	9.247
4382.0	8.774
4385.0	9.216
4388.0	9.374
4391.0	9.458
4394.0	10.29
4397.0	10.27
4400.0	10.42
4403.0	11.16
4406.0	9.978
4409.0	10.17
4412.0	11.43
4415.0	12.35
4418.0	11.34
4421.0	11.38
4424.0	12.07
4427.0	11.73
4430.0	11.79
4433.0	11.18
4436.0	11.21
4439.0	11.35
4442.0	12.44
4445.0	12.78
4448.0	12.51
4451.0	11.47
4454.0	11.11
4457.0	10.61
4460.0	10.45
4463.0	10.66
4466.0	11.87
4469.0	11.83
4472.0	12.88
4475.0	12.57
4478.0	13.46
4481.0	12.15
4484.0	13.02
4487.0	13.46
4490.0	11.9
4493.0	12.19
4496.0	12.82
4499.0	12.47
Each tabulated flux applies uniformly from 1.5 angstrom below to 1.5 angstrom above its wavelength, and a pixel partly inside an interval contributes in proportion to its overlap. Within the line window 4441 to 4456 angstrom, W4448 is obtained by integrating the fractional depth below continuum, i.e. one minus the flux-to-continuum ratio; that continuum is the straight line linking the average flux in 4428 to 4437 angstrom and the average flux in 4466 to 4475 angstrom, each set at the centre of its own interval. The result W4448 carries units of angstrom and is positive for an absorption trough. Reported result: -0.3 angstrom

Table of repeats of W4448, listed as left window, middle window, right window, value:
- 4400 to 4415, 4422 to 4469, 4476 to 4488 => 1.38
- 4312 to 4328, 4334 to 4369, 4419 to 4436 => 0.20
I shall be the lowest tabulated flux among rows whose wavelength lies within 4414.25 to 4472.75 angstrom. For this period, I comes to 10.45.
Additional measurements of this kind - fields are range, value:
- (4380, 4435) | 8.774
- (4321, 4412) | 8.668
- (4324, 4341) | 9.905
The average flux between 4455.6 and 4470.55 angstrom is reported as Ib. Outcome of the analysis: 11.1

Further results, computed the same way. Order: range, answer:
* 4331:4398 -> 10.1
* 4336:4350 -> 9.71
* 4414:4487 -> 11.9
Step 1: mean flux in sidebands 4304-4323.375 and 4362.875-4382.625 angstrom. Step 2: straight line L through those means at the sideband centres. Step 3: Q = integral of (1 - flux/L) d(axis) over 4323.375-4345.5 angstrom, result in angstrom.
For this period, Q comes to -2.0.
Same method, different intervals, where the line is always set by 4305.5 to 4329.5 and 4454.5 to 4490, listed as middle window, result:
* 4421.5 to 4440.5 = -0.48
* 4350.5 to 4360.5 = -0.82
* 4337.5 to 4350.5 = -0.08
